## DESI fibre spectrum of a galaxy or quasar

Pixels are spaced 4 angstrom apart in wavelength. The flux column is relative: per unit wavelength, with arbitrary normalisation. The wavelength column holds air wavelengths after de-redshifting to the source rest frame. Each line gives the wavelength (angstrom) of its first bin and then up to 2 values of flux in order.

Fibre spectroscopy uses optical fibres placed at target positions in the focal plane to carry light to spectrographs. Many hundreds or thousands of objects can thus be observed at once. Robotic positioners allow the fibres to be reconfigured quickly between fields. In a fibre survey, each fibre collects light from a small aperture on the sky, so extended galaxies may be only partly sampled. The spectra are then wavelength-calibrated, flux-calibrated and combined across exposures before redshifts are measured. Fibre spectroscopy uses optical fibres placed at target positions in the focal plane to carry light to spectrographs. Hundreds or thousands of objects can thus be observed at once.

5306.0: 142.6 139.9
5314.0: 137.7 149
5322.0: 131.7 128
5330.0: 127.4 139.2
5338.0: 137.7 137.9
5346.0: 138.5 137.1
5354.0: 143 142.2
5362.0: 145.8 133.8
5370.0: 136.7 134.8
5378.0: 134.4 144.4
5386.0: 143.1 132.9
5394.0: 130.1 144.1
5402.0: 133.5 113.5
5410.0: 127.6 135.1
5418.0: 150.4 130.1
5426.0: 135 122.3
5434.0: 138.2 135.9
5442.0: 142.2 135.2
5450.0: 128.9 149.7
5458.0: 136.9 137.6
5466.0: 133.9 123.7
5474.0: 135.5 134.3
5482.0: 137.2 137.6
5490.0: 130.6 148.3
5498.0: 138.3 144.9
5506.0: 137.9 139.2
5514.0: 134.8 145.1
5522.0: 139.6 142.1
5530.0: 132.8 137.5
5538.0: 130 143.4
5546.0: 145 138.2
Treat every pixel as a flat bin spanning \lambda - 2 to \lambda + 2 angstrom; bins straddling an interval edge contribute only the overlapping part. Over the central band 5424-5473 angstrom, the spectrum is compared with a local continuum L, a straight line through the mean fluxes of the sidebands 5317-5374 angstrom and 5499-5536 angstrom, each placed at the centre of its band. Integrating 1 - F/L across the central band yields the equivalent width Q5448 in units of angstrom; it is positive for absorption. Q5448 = 1.26 angstrom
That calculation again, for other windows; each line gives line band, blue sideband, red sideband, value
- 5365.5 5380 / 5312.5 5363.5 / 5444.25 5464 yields 0.3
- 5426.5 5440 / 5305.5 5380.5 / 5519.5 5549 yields 0.6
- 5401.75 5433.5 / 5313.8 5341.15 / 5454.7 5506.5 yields 1.2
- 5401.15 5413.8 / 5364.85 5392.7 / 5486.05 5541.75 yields 1.1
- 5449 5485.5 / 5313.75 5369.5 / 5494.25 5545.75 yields 0.9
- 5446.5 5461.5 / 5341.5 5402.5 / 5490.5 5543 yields 0.1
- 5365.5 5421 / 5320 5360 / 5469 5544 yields 0.6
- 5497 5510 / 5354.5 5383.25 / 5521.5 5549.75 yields -0.2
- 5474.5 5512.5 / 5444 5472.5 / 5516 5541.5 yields -0.5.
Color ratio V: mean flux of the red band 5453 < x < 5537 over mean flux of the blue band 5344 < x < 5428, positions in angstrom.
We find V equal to 1.01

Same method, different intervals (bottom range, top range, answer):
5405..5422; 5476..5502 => 1.04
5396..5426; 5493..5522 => 1.05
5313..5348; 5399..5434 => 0.97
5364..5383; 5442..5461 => 1.01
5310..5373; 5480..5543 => 1.01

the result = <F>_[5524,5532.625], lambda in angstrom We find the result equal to 137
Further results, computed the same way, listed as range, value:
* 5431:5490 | 136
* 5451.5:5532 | 138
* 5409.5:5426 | 136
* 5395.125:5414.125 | 130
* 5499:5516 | 139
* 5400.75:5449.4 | 133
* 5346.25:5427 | 136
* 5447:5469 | 137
